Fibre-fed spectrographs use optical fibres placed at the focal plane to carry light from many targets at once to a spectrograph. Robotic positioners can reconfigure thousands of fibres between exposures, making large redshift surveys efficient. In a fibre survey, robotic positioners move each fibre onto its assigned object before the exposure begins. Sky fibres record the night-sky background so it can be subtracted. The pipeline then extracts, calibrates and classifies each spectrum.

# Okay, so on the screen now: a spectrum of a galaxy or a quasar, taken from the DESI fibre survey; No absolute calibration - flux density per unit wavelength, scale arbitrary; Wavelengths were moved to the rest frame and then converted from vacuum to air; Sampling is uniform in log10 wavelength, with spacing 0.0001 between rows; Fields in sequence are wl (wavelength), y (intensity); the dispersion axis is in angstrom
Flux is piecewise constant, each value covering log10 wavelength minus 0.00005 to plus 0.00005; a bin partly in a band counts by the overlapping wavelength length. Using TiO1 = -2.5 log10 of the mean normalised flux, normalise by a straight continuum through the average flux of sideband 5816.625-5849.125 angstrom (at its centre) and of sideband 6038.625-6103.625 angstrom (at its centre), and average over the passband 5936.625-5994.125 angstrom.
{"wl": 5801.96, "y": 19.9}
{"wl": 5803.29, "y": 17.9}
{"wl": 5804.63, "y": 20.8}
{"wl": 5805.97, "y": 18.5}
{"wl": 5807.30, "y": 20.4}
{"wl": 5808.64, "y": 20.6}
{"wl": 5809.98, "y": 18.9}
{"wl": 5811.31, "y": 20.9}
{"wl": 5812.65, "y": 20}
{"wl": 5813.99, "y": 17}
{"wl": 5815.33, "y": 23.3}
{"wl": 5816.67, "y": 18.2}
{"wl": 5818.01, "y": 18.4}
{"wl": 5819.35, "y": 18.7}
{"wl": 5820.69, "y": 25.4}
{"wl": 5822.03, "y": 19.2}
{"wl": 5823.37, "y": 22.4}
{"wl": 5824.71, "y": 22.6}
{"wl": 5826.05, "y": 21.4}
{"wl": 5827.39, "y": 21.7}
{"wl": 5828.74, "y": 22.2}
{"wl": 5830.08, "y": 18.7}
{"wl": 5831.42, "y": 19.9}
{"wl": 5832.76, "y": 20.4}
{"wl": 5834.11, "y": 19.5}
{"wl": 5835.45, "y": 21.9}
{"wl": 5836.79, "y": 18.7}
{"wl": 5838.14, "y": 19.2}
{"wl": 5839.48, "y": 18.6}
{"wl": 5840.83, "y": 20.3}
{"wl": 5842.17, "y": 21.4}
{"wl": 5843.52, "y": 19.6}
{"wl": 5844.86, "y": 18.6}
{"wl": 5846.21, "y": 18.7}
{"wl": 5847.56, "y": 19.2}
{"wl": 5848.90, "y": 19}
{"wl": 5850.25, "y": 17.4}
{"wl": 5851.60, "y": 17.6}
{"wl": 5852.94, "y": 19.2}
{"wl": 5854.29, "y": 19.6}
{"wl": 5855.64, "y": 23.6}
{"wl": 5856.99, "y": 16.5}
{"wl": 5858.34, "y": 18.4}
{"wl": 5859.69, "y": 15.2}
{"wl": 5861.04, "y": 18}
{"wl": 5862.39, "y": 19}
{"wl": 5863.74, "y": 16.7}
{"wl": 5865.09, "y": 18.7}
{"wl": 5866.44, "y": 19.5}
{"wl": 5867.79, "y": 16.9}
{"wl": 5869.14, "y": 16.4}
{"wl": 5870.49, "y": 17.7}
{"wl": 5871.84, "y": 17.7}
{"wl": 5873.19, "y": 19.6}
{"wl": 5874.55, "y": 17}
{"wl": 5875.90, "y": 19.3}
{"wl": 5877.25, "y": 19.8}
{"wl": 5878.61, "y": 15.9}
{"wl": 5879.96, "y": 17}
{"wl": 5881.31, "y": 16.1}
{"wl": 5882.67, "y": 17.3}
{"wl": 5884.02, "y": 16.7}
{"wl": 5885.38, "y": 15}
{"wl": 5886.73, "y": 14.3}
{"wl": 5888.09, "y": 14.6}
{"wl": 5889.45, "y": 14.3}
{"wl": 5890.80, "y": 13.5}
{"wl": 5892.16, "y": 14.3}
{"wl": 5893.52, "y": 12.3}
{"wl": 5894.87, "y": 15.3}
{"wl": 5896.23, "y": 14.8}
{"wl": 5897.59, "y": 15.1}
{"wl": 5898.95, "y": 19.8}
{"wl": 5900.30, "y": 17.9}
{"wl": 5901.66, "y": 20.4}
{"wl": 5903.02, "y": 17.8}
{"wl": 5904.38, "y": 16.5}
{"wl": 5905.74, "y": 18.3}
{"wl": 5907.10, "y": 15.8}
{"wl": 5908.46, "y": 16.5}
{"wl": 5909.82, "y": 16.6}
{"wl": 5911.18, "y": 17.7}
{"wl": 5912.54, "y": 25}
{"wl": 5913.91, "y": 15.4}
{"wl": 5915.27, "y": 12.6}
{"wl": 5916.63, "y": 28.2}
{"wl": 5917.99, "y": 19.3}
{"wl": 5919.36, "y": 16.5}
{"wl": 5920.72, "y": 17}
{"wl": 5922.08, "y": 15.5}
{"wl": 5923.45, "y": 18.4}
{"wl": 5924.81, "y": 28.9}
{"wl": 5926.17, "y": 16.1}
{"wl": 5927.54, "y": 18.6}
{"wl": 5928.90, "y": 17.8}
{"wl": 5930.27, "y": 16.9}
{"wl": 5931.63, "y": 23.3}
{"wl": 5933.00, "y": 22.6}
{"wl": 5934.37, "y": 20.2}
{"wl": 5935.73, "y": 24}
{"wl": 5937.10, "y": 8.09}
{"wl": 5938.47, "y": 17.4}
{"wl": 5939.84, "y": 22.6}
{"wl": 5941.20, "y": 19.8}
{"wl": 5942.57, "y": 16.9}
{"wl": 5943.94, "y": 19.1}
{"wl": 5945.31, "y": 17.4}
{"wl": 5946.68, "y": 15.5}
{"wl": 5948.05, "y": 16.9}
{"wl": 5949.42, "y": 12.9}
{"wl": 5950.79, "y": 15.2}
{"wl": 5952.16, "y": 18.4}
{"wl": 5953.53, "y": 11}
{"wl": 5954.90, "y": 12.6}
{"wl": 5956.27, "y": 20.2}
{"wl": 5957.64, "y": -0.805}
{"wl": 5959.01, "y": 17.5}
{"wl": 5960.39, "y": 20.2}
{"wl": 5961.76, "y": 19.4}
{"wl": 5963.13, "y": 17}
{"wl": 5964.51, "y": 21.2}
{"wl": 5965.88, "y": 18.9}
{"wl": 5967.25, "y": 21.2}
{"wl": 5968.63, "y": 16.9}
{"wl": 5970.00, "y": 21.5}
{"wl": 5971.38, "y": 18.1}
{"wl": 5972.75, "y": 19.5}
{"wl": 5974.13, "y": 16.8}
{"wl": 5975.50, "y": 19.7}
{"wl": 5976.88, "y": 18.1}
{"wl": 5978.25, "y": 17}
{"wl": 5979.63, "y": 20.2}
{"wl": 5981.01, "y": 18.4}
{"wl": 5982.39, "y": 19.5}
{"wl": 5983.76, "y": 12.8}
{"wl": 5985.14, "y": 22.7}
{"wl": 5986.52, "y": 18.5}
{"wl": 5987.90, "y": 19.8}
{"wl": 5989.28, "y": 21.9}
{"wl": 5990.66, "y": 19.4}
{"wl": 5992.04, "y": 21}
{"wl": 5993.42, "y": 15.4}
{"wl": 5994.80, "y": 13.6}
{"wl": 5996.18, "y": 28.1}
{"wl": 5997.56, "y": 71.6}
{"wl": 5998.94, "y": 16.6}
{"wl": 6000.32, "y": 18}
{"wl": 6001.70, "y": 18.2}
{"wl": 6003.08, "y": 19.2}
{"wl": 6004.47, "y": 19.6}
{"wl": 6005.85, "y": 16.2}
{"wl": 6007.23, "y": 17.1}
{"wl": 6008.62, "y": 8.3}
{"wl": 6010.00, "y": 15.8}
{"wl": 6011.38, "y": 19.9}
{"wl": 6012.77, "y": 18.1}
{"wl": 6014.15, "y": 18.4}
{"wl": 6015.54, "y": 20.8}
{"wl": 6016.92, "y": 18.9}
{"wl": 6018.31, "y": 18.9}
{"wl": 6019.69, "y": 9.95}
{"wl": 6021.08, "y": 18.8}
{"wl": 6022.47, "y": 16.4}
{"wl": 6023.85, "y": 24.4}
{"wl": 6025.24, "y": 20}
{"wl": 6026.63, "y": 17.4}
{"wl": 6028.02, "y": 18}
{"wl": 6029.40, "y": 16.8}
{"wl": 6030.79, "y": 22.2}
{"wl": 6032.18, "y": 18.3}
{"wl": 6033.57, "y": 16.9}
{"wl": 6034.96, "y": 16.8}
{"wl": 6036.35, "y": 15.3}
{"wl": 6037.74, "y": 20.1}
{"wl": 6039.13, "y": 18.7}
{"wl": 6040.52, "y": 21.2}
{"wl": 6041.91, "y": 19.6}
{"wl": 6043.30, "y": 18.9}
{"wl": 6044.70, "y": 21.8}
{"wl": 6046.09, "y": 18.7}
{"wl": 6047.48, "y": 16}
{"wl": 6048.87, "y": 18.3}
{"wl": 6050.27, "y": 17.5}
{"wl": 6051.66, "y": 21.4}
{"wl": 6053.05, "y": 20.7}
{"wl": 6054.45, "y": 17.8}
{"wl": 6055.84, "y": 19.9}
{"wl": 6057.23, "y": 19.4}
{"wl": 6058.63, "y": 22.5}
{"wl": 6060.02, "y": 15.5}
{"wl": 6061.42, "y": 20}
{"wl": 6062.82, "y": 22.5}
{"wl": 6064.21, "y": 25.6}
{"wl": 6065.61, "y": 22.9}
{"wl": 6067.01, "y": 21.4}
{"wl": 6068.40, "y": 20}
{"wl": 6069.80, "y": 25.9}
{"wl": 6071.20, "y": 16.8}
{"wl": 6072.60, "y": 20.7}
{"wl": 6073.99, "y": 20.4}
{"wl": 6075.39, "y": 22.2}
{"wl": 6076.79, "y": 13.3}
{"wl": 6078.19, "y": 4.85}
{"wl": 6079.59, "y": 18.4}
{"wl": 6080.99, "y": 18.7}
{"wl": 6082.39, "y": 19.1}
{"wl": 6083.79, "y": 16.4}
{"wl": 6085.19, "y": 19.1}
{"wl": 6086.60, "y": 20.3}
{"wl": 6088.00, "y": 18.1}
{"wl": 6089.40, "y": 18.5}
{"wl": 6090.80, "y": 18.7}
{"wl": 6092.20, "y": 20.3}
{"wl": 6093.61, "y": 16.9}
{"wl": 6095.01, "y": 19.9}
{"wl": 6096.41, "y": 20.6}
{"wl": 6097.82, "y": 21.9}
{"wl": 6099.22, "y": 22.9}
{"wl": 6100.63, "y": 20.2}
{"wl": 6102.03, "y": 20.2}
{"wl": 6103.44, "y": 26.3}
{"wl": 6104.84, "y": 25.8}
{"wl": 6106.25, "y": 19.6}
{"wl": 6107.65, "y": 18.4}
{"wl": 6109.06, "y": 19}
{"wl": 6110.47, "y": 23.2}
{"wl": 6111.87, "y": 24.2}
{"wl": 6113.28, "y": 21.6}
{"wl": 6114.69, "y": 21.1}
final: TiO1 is 0.133 mag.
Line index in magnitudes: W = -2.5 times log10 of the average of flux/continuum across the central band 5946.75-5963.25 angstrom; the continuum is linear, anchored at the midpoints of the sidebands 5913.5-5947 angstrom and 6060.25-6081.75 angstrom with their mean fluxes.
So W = 0.25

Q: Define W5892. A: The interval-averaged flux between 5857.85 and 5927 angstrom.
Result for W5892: 17.4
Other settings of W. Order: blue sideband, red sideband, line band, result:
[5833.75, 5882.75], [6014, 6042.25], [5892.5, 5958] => 0.063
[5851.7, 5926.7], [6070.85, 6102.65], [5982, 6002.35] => -0.236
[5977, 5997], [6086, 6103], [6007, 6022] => 0.168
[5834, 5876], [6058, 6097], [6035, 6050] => 0.026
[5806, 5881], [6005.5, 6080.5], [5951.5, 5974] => 0.112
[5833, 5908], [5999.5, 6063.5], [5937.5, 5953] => 0.050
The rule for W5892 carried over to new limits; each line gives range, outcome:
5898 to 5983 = 18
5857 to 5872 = 17.6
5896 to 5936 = 18.8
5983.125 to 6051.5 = 19.4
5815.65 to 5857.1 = 20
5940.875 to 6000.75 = 19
